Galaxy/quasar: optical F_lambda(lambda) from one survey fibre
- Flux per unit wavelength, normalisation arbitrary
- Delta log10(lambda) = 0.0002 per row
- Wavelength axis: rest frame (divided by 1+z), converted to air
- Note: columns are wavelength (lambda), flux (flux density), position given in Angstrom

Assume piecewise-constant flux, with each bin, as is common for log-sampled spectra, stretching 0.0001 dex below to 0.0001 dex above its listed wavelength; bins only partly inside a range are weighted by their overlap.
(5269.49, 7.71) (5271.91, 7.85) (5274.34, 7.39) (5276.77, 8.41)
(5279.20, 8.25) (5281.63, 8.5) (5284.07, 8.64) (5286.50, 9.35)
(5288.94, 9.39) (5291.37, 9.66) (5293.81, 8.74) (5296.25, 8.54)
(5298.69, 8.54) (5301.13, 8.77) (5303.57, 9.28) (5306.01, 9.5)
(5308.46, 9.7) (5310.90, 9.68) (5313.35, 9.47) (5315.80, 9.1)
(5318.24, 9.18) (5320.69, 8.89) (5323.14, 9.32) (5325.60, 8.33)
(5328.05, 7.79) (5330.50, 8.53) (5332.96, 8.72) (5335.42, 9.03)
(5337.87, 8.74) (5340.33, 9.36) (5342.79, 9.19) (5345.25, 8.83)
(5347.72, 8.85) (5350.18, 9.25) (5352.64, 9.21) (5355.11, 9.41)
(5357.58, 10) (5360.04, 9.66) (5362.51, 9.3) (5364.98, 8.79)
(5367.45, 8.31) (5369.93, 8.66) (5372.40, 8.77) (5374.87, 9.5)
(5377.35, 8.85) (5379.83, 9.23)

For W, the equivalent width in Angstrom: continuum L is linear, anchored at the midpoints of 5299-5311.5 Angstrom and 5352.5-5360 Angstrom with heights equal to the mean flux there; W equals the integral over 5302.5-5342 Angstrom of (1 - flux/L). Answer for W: 1.6 Angstrom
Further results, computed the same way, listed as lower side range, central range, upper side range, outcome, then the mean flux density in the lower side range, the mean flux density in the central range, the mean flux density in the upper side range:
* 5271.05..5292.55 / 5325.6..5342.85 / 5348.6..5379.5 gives 0.47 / 8.62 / 8.71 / 9.14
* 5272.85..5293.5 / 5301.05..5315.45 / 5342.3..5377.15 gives -0.99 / 8.69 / 9.43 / 9.11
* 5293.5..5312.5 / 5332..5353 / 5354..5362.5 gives 1.06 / 9.12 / 9.02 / 9.64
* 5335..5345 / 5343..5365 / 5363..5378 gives -0.78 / 9.07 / 9.28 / 8.83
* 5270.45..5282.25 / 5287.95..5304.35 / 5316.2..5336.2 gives -1.28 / 8.06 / 8.98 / 8.73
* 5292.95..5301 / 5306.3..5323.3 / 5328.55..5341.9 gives -1.22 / 8.62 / 9.35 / 8.83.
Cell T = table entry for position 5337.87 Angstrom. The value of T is 8.74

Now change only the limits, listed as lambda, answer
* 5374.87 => 9.5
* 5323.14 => 9.32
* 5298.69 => 8.54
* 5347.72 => 8.85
